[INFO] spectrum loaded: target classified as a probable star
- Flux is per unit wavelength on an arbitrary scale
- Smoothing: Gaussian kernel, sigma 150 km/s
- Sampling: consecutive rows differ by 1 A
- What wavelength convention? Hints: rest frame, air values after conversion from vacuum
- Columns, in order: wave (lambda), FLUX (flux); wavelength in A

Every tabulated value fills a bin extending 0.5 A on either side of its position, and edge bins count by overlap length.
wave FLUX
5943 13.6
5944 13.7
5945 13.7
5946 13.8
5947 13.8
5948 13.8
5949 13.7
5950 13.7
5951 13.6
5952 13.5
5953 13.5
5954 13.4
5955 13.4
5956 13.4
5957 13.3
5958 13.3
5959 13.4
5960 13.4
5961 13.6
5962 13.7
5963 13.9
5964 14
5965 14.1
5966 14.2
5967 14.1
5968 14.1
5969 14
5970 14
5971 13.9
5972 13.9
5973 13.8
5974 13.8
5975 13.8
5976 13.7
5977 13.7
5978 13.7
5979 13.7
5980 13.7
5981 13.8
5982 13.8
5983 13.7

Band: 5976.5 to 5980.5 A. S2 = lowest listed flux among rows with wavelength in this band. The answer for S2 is 13.7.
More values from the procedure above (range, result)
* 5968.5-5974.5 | 13.8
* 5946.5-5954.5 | 13.4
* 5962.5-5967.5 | 13.9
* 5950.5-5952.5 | 13.5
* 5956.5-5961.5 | 13.3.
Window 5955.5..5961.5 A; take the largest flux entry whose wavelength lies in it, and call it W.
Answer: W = 13.6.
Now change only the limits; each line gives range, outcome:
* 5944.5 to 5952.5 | 13.8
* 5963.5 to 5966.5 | 14.2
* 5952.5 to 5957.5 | 13.5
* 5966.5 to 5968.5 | 14.1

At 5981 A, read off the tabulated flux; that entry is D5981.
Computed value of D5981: 13.8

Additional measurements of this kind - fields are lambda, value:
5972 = 13.9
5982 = 13.8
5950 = 13.7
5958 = 13.3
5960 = 13.4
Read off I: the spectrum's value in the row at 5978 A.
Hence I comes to 13.7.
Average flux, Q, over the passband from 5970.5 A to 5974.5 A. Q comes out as 13.9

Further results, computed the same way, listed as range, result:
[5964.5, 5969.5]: 14.1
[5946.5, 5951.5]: 13.7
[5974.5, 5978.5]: 13.7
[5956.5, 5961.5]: 13.4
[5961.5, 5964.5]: 13.9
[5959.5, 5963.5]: 13.6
